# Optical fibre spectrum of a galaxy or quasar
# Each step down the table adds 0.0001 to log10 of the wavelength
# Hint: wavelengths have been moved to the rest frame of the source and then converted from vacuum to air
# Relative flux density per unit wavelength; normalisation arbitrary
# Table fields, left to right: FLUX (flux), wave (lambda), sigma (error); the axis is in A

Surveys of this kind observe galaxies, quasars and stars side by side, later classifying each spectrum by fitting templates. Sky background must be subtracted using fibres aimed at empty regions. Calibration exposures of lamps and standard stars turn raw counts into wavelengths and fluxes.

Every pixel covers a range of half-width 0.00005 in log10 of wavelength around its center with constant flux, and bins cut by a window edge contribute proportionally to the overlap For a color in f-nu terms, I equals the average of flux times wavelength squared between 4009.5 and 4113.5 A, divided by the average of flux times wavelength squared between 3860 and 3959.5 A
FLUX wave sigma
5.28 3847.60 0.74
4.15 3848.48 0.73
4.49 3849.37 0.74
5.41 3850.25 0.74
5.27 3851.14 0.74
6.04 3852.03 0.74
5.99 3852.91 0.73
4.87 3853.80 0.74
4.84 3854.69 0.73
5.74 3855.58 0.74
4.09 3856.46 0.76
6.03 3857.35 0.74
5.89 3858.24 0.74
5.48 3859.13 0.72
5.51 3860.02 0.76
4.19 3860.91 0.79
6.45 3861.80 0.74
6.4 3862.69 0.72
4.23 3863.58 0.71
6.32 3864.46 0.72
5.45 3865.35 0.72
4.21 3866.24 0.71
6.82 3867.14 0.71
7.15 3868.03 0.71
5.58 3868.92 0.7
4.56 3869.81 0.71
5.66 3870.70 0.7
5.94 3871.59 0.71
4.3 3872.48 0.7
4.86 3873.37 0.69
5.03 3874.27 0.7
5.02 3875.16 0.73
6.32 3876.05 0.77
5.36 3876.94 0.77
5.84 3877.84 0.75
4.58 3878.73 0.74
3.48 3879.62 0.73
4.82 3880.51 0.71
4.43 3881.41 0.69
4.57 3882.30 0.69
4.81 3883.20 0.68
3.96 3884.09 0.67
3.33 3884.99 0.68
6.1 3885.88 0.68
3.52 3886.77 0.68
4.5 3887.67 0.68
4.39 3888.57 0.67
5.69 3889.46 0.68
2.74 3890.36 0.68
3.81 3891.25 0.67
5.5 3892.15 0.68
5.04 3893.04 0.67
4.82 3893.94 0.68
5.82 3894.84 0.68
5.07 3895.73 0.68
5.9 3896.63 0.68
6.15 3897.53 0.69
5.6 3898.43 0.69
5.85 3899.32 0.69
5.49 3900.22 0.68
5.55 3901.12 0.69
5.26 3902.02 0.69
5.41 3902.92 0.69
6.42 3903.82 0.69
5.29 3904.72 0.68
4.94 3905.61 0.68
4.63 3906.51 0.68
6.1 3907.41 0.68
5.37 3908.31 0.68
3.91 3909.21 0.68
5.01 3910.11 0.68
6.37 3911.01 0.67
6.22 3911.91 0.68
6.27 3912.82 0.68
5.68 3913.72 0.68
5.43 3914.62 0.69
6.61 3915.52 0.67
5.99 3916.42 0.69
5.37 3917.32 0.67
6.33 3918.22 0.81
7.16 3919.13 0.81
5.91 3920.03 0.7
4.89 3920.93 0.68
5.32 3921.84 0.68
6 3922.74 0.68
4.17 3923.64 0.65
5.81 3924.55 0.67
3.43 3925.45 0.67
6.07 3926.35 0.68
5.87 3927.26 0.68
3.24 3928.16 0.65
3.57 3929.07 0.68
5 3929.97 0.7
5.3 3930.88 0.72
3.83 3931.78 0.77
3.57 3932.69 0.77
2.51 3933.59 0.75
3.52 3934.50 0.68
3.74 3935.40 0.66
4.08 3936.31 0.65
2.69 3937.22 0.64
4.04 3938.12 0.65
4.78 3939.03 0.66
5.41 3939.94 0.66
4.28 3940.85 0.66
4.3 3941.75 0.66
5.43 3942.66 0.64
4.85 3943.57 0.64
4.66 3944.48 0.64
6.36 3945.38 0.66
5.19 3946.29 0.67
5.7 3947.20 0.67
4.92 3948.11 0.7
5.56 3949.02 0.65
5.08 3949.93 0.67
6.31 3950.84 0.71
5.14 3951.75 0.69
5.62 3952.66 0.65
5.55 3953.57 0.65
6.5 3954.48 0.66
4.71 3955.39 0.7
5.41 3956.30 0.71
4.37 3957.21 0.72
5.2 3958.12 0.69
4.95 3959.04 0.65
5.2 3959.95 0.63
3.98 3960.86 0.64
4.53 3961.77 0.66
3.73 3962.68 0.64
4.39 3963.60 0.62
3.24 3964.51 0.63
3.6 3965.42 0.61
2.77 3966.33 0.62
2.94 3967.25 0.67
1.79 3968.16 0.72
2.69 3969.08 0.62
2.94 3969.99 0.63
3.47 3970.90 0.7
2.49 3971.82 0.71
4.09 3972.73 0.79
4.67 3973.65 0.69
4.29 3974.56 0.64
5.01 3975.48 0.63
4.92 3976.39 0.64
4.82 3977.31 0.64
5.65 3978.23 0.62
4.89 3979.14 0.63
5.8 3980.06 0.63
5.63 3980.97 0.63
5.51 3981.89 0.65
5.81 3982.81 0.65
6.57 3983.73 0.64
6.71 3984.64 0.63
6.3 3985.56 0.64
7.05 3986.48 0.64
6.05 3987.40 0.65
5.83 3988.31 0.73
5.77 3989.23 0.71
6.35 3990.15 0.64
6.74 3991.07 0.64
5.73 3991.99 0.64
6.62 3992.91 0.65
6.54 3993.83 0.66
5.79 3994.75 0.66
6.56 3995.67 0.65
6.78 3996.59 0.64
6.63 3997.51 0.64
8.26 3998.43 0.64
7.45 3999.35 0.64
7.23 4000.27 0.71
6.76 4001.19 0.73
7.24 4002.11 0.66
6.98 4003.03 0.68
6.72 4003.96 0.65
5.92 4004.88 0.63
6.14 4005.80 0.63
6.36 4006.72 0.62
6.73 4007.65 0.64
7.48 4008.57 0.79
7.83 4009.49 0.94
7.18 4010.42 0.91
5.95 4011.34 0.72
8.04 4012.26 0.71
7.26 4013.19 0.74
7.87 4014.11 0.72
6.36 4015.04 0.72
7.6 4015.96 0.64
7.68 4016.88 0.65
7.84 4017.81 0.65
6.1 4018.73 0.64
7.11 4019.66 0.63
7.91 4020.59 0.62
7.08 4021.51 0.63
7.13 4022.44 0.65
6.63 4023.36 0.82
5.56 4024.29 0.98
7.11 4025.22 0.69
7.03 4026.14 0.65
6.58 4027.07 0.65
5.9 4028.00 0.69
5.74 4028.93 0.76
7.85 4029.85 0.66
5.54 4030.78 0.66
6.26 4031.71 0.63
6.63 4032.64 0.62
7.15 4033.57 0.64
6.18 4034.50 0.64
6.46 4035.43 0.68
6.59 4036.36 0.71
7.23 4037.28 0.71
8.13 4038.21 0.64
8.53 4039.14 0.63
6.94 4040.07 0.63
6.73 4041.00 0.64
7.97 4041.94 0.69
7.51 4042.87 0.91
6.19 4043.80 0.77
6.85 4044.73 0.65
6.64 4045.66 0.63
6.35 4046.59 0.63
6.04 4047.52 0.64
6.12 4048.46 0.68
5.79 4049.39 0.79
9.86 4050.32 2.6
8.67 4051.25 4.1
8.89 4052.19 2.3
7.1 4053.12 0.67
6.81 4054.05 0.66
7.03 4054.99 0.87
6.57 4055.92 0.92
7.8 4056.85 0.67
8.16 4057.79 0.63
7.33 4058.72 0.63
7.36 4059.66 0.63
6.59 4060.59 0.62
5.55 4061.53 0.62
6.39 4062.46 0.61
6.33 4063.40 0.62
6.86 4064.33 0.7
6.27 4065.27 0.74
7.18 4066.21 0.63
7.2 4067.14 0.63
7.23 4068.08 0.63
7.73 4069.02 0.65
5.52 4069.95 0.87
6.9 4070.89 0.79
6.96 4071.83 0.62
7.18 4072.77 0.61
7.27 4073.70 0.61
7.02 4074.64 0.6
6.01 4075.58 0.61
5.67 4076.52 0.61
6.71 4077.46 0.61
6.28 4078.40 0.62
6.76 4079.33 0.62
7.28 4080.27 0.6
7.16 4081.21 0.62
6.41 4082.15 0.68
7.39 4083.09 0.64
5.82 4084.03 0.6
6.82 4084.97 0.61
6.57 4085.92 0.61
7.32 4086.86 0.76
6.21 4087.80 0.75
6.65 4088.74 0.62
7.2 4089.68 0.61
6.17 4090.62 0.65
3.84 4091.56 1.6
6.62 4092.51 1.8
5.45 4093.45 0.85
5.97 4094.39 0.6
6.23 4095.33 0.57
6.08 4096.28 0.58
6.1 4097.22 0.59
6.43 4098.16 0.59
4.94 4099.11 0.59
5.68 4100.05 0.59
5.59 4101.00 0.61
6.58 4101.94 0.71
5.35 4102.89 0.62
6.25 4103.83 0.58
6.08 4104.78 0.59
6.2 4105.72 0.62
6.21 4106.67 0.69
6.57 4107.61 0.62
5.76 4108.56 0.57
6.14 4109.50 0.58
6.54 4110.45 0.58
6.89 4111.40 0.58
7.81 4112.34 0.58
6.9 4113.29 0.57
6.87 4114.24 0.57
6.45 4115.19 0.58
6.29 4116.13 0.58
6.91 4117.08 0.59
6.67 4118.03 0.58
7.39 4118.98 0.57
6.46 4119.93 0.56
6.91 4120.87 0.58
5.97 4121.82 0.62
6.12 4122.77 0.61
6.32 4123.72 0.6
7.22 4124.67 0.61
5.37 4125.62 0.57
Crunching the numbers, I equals 1.4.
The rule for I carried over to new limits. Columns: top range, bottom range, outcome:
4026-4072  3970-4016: 1.16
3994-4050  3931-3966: 1.53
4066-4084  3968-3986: 1.50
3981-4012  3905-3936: 1.35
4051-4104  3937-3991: 1.43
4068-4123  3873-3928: 1.36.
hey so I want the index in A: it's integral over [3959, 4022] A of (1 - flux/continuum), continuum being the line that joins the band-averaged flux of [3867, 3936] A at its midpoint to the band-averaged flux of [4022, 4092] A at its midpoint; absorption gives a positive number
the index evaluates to 3.1 A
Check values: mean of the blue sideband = 5.1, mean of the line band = 5.82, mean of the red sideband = 6.82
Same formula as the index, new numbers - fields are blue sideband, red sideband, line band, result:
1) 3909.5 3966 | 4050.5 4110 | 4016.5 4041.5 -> -3.6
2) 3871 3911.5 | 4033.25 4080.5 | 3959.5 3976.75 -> 6.5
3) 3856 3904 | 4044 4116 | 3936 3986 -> 9.0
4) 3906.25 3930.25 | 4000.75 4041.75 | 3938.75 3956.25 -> 1.6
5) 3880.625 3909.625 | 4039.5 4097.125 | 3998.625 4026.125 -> -3.6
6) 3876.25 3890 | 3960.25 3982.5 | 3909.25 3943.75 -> -4.4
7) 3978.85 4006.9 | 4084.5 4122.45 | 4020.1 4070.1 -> -4.5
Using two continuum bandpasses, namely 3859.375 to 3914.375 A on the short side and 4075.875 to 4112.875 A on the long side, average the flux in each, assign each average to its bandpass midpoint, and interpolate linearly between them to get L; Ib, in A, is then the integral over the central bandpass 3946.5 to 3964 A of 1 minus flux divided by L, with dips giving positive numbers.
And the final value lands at 1.5 A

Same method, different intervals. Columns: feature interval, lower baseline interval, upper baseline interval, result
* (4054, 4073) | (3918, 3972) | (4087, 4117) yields -3.56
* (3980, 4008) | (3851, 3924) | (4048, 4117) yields -2.08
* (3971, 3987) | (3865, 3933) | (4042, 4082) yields 2.07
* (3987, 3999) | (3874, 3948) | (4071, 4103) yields -1.72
